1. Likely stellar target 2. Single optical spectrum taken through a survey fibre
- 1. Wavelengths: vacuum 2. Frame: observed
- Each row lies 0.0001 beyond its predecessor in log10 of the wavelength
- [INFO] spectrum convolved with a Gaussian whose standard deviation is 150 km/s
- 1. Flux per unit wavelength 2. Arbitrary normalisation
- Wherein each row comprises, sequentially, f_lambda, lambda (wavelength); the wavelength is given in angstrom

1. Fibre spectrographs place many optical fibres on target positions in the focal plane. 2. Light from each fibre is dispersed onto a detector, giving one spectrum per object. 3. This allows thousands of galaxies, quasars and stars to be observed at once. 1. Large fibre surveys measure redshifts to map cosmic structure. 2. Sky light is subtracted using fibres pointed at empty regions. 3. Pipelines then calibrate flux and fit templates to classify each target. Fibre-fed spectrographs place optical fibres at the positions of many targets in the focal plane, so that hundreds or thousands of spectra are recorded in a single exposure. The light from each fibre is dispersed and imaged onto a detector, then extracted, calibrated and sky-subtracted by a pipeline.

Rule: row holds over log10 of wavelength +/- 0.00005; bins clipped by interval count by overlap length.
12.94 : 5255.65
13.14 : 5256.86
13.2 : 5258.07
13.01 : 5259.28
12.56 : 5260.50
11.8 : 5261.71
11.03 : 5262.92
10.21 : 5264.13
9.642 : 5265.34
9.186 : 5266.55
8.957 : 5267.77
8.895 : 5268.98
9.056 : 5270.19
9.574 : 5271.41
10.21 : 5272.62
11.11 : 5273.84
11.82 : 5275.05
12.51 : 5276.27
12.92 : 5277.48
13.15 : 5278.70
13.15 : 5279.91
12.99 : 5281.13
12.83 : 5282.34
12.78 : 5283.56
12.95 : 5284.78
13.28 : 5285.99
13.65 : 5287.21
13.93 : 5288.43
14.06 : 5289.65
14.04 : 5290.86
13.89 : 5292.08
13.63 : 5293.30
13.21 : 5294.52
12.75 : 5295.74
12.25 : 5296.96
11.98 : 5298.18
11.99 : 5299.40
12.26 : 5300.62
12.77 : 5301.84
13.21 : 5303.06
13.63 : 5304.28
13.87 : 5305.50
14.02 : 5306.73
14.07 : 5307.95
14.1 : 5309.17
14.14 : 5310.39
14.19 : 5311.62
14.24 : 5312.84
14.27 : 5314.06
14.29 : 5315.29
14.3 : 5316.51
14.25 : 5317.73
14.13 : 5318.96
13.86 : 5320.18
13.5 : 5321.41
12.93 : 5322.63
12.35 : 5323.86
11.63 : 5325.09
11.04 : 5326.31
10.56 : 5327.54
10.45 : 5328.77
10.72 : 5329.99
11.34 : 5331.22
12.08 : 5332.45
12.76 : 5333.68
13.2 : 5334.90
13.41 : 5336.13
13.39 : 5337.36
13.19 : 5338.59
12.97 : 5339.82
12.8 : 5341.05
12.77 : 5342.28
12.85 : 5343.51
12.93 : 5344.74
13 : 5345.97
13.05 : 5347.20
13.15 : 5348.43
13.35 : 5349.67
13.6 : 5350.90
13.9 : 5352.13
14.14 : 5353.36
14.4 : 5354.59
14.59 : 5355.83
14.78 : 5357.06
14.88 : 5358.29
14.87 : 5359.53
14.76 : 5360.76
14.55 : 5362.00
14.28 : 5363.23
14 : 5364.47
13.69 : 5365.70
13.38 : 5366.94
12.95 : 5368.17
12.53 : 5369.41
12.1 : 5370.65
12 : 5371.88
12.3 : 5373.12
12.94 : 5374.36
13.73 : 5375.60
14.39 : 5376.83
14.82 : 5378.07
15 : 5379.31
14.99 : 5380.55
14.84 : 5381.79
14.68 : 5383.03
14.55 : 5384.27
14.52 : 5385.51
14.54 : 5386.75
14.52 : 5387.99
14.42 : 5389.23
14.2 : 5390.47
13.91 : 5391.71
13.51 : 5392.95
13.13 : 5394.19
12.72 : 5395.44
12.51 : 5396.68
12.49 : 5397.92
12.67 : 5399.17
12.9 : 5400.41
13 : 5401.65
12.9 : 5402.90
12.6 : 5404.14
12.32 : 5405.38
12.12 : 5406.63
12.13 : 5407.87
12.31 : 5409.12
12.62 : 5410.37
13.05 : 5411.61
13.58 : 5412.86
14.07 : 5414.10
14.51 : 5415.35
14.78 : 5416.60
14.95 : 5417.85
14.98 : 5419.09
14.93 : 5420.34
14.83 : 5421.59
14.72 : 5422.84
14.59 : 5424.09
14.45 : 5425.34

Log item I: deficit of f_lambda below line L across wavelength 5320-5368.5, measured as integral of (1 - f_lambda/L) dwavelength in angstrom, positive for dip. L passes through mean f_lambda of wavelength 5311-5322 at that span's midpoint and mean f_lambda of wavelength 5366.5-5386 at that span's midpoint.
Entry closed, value 2.7 angstrom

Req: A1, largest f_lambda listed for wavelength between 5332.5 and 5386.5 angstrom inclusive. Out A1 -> 15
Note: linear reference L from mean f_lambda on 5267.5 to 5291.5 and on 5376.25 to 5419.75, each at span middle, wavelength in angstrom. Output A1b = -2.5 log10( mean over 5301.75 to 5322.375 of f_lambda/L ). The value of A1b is -0.11 mag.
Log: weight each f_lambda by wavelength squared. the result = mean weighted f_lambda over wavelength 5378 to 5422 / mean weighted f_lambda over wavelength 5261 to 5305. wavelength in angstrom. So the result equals 1.2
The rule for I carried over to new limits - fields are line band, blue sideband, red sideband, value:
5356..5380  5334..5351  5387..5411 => -1.4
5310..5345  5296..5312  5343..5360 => 1.6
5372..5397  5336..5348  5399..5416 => -2.0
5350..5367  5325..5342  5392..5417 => -2.5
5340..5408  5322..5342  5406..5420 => -3.6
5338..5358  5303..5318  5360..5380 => 0.4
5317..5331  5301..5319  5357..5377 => 1.6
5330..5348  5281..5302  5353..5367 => 1.6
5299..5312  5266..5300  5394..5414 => -1.3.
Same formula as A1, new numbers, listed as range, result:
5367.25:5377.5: 14.39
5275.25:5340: 14.3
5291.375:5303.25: 13.89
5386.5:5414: 14.54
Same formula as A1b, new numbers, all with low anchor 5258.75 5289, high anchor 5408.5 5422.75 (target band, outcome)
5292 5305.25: -0.07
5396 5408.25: 0.10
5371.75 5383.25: -0.05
